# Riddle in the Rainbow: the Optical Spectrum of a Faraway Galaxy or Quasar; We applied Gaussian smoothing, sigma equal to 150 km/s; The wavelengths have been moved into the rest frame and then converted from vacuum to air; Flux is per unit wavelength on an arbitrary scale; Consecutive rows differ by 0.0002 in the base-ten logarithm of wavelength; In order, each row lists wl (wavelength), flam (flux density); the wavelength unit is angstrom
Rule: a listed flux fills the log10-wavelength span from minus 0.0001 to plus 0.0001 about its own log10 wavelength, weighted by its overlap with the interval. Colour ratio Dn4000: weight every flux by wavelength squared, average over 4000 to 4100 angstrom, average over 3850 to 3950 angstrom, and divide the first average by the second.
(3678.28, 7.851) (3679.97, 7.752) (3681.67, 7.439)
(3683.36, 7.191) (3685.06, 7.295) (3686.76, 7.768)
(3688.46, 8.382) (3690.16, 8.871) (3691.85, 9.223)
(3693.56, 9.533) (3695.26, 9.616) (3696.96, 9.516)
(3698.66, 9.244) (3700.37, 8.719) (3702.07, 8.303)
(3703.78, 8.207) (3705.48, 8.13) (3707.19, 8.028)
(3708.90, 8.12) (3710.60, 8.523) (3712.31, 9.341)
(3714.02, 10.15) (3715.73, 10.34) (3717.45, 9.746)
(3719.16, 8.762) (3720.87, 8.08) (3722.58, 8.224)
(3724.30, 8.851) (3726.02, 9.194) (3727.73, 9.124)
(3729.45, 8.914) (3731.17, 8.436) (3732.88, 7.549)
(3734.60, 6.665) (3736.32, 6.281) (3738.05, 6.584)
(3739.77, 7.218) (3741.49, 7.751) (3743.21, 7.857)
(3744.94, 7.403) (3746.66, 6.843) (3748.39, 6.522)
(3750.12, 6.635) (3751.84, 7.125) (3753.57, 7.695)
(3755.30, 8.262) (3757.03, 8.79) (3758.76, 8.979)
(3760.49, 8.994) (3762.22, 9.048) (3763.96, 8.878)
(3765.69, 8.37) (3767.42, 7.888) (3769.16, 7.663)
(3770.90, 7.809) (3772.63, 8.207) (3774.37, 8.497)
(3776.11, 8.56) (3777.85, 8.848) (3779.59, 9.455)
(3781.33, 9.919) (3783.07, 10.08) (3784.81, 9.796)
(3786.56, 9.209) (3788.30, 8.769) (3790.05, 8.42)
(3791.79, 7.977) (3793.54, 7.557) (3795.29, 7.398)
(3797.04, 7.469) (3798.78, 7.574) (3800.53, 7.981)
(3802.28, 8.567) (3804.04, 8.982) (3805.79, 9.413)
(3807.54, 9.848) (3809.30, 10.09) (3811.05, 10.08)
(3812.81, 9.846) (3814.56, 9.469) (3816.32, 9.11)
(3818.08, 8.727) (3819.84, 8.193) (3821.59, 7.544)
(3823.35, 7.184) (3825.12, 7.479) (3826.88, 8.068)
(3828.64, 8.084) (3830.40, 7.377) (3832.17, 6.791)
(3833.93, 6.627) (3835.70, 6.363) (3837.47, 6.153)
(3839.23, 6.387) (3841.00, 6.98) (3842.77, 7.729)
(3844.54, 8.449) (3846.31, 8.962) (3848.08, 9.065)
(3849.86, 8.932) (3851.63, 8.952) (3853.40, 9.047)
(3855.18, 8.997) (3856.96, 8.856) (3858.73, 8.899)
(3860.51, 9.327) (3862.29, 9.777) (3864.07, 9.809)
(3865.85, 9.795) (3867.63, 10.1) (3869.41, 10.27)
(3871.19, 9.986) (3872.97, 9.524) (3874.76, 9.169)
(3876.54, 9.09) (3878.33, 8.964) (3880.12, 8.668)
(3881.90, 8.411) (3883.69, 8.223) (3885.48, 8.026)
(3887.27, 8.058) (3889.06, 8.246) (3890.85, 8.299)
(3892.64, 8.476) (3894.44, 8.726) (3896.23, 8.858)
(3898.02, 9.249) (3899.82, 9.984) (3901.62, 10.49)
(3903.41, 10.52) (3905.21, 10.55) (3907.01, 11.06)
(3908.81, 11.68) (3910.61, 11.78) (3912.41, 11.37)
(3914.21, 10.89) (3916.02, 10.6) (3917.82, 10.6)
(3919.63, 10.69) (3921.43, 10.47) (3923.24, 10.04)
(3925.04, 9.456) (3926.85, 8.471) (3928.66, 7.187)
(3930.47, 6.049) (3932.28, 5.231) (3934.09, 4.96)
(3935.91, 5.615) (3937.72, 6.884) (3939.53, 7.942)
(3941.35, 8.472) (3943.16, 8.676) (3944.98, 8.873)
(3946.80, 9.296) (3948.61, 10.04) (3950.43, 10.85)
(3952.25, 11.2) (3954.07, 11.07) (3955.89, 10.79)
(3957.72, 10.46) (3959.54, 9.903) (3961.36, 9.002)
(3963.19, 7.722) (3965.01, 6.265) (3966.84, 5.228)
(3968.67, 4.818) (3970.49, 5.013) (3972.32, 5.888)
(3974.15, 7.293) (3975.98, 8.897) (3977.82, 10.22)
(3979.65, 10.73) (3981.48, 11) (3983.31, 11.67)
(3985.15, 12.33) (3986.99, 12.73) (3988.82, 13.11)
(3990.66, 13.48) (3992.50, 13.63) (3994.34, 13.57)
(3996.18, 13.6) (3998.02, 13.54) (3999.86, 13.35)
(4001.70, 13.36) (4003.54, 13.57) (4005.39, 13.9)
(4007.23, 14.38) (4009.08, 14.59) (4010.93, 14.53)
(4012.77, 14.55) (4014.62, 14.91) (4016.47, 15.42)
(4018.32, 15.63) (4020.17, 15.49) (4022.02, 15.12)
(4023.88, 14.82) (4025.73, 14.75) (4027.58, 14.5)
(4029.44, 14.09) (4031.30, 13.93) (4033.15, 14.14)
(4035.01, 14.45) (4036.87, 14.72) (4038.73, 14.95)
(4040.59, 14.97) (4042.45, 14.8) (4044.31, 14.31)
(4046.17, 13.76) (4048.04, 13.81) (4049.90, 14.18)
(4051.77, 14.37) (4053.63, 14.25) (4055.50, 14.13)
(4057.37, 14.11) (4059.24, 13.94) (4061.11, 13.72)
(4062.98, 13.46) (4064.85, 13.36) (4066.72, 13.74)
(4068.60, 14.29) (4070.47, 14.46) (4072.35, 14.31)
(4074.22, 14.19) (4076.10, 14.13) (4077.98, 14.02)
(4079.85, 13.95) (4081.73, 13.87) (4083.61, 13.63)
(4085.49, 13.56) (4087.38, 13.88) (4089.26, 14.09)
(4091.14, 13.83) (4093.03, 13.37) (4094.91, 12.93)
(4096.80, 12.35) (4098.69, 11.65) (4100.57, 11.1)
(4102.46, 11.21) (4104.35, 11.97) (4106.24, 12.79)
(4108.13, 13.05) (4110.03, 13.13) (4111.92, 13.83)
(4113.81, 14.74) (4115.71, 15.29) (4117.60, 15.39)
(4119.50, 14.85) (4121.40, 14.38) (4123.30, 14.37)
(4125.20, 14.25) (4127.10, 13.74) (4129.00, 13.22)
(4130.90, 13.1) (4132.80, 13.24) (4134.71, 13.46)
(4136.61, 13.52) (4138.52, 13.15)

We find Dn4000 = 1.67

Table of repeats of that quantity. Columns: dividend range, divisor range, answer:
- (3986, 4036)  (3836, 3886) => 1.74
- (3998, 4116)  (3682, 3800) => 1.96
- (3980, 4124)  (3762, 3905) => 1.79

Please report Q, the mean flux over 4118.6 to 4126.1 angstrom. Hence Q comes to 14.5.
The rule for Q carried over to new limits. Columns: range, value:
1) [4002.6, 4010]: 14.1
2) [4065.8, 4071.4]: 14.2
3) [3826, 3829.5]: 8.08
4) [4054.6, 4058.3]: 14.1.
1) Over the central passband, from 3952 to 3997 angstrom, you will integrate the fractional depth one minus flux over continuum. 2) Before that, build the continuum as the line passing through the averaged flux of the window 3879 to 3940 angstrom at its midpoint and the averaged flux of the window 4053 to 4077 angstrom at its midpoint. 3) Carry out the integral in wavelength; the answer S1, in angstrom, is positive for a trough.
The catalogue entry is 4.7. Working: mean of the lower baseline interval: 9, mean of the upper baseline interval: 14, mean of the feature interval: 9.96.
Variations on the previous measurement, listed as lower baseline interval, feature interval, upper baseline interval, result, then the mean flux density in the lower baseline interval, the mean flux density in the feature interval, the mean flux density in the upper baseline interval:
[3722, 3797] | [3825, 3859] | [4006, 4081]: 7.12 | 8.18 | 7.9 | 14.4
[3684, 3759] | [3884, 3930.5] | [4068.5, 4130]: 5.33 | 8.28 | 9.66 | 13.6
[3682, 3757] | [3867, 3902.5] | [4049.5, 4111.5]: 5.34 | 8.24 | 9.03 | 13.5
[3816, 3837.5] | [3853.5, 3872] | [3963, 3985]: -4.59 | 7.53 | 9.56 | 8.06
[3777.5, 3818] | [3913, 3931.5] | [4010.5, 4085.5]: 3.44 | 8.95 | 9.45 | 14.3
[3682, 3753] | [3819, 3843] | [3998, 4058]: 7.54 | 8.24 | 7.2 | 14.4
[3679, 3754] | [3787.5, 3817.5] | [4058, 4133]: 2.23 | 8.21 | 8.74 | 13.6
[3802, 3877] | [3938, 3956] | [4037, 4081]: 2.83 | 8.65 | 9.58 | 14.1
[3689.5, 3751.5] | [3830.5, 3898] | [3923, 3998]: 2.50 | 8.33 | 8.56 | 9.26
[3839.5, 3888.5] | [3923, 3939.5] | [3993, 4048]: 6.20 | 8.93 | 7.03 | 14.4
